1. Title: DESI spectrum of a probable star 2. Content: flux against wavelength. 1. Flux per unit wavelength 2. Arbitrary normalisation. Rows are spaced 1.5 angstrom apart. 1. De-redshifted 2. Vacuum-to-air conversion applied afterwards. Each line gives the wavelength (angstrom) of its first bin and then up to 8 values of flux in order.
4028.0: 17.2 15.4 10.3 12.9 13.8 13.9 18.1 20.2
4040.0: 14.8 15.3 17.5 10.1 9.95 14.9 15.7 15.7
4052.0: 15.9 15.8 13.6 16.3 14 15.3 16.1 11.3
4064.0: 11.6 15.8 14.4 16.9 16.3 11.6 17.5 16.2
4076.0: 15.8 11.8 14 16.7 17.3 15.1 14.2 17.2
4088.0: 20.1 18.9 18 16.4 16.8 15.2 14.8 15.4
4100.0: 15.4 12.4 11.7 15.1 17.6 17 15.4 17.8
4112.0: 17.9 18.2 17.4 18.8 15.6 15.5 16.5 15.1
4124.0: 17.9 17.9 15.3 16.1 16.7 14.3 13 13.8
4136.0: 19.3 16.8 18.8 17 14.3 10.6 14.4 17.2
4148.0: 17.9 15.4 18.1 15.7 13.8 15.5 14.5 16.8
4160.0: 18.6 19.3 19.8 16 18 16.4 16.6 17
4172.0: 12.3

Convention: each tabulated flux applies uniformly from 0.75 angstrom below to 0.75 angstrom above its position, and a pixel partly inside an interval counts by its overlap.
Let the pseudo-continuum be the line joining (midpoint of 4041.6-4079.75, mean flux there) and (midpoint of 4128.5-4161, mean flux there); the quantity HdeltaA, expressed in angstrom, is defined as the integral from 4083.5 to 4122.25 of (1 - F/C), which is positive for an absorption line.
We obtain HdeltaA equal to -2.83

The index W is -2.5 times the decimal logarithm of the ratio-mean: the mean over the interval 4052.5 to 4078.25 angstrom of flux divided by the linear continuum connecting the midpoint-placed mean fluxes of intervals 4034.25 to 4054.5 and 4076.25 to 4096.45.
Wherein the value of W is 0.07 mag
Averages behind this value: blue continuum 15.2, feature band 14.7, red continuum 16.3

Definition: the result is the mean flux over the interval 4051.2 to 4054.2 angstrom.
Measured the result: 15.8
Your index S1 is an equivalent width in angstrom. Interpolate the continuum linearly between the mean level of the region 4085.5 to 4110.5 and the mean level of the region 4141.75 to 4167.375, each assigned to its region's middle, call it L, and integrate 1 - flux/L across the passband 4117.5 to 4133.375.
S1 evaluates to 0.3 angstrom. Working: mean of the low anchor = 16.1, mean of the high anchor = 16.3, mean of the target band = 15.9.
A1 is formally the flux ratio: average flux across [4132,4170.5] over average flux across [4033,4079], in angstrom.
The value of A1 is 1.10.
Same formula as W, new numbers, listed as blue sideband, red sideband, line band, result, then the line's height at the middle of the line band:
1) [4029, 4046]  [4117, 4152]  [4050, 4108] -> -0.018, 15.2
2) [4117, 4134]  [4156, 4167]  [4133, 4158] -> 0.067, 16.8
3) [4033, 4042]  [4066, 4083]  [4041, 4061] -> 0.075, 15.7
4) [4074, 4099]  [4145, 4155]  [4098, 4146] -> 0.016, 16.2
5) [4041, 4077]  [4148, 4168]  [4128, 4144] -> 0.051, 16.3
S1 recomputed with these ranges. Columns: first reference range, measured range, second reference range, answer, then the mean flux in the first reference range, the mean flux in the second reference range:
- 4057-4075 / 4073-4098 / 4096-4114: -1.6 angstrom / 14.8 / 15.7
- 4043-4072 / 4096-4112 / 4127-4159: -0.3 angstrom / 14.4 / 15.7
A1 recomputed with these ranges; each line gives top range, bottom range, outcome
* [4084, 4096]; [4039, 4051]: 1.19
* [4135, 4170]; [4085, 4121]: 1.01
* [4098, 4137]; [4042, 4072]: 1.11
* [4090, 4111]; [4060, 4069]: 1.09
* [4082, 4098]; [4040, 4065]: 1.16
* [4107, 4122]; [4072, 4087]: 1.10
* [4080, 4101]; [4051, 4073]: 1.12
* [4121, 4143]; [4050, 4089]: 1.06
